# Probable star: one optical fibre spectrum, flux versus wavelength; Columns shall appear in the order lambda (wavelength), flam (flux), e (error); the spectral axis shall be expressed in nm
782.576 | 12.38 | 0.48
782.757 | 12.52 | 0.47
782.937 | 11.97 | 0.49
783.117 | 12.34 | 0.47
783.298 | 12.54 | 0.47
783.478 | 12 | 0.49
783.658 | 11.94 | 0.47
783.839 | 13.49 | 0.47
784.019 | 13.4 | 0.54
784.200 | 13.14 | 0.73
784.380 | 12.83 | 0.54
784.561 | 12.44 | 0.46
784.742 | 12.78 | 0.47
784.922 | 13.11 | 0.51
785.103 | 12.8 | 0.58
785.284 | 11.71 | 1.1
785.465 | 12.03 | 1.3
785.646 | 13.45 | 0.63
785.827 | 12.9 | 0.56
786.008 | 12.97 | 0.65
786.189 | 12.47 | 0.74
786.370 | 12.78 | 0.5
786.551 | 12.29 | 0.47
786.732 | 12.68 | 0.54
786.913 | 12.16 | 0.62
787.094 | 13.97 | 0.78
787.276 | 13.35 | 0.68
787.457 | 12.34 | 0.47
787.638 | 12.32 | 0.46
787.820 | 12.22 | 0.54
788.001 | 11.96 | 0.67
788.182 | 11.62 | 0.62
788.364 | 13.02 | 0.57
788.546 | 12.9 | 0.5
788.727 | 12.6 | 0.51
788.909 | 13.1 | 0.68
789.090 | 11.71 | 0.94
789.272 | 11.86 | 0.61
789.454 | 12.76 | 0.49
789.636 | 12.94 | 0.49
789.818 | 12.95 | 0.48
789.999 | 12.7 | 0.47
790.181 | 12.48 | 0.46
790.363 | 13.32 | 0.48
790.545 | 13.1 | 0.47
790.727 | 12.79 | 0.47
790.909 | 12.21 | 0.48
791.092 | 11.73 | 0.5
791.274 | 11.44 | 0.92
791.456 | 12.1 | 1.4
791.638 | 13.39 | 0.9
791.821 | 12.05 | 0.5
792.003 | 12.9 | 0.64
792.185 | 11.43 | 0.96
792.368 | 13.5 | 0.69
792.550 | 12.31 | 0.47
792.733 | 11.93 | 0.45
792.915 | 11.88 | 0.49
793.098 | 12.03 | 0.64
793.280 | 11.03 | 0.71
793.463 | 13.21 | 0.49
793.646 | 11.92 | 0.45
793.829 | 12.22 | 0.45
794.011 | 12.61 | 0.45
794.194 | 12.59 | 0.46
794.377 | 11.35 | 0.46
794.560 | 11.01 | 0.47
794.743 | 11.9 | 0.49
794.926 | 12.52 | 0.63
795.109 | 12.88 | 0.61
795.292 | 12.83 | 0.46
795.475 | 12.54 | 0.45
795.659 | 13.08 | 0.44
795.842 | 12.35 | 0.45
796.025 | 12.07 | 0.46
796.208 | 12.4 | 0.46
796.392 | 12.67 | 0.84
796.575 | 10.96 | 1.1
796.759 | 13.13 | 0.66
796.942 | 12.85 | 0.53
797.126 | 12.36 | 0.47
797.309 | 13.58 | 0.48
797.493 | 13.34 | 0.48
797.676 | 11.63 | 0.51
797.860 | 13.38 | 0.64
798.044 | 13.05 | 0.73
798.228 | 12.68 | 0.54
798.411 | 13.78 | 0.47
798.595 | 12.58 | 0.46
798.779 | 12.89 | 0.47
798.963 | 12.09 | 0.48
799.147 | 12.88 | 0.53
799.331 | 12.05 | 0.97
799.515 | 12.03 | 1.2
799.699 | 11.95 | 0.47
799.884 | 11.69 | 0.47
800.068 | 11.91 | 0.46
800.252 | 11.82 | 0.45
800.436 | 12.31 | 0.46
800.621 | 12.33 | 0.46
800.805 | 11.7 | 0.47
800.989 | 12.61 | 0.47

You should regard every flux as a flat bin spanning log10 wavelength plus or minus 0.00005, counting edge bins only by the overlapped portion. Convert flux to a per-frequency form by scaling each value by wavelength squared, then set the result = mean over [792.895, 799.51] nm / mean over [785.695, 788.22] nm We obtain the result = 1.01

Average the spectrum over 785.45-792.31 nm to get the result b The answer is 12.6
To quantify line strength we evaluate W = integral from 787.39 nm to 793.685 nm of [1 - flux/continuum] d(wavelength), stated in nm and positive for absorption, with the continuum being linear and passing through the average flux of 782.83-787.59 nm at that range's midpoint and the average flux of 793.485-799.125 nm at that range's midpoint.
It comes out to 0.105 nm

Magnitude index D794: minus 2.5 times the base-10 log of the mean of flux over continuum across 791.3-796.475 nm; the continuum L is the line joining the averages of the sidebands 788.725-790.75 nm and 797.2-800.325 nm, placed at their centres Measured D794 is 0.029 mag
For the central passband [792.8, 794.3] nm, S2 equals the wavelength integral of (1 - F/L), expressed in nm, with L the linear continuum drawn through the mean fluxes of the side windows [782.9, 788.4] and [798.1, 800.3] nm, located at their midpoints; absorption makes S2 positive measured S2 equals 0.037 nm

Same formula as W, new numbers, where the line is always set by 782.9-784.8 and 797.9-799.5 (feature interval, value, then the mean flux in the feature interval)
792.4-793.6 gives 0.054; 12.1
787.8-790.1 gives 0.032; 12.5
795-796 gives 0.002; 12.7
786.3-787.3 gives -0.014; 12.8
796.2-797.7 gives 0.015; 12.6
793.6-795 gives 0.077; 12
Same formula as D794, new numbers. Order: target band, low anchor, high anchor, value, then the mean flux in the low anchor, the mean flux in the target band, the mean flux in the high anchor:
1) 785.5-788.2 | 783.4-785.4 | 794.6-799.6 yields 0.00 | 12.7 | 12.6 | 12.6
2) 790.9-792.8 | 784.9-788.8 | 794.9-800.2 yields 0.03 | 12.6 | 12.3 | 12.6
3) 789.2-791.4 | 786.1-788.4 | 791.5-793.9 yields -0.01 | 12.5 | 12.5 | 12.3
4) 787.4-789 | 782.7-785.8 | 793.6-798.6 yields 0.01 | 12.6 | 12.5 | 12.5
